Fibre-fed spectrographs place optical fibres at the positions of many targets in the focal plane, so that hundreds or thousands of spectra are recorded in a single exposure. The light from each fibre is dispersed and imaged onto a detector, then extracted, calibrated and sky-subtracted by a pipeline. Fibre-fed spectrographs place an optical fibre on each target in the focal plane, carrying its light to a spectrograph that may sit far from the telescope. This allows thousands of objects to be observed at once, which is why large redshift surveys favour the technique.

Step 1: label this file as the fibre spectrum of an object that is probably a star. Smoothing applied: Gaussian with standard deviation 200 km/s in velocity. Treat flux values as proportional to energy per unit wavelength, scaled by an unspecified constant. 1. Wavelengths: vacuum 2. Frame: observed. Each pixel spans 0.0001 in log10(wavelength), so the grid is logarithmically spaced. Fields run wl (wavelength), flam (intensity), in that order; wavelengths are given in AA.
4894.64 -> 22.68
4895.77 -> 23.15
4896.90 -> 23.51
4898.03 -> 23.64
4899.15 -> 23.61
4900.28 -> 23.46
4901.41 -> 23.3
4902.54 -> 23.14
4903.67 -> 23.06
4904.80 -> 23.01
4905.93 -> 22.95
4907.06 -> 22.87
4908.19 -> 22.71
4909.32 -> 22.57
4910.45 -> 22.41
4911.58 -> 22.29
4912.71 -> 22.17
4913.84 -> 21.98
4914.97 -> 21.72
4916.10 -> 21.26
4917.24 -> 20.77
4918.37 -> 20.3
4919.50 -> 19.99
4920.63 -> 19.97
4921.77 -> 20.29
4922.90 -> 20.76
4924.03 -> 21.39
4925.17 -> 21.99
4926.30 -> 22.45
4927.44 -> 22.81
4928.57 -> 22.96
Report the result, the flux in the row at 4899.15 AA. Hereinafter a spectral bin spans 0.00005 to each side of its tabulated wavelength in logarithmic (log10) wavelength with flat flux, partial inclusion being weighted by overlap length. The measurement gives 23.61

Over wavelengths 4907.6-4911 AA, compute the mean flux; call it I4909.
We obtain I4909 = 22.6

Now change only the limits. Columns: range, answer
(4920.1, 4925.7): 20.9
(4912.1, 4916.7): 21.8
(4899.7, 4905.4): 23.2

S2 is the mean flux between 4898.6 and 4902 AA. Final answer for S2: 23.4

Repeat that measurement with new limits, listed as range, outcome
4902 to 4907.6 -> 23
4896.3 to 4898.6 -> 23.6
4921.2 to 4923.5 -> 20.6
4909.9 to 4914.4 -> 22.2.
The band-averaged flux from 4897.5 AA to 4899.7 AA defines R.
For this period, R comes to 23.7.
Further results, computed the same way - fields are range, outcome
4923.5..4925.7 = 21.6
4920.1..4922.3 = 20.1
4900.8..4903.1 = 23.2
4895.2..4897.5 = 23.3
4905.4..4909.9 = 22.8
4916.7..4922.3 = 20.3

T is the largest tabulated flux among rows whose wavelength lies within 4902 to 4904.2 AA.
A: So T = 23.14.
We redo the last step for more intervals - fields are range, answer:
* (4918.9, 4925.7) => 21.99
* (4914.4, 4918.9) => 21.72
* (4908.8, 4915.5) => 22.57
